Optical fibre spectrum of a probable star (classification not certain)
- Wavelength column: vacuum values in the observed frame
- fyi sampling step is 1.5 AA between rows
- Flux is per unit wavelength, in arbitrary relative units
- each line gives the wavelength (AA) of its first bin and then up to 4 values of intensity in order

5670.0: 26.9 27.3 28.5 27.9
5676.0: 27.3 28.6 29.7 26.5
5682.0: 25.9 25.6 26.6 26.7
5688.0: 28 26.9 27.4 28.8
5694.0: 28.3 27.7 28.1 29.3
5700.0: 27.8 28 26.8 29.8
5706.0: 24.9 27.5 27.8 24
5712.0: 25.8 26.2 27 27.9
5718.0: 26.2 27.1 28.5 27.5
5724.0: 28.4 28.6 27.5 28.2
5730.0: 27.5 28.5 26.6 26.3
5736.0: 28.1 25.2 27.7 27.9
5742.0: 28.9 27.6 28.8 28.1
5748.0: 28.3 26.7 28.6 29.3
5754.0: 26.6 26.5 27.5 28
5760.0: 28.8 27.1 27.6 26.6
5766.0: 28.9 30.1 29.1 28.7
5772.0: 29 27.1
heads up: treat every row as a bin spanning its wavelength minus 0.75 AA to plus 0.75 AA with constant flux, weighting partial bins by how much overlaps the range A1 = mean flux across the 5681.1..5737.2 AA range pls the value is 27.3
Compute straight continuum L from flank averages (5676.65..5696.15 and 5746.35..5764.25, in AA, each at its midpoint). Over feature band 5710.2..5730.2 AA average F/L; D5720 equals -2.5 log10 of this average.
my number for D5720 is 0.013 mag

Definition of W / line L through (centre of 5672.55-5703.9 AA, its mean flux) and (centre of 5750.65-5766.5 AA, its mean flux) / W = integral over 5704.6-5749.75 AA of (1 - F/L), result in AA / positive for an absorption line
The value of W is 0.6 AA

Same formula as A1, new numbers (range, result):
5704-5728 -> 27.2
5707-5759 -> 27.5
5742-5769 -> 28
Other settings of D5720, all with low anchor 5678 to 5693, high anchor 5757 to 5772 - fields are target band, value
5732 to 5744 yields 0.03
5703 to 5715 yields 0.04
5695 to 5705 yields -0.03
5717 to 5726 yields 0.00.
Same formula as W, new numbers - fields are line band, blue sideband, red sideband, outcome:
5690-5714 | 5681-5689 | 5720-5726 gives -0.10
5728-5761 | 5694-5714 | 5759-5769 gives 0.26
